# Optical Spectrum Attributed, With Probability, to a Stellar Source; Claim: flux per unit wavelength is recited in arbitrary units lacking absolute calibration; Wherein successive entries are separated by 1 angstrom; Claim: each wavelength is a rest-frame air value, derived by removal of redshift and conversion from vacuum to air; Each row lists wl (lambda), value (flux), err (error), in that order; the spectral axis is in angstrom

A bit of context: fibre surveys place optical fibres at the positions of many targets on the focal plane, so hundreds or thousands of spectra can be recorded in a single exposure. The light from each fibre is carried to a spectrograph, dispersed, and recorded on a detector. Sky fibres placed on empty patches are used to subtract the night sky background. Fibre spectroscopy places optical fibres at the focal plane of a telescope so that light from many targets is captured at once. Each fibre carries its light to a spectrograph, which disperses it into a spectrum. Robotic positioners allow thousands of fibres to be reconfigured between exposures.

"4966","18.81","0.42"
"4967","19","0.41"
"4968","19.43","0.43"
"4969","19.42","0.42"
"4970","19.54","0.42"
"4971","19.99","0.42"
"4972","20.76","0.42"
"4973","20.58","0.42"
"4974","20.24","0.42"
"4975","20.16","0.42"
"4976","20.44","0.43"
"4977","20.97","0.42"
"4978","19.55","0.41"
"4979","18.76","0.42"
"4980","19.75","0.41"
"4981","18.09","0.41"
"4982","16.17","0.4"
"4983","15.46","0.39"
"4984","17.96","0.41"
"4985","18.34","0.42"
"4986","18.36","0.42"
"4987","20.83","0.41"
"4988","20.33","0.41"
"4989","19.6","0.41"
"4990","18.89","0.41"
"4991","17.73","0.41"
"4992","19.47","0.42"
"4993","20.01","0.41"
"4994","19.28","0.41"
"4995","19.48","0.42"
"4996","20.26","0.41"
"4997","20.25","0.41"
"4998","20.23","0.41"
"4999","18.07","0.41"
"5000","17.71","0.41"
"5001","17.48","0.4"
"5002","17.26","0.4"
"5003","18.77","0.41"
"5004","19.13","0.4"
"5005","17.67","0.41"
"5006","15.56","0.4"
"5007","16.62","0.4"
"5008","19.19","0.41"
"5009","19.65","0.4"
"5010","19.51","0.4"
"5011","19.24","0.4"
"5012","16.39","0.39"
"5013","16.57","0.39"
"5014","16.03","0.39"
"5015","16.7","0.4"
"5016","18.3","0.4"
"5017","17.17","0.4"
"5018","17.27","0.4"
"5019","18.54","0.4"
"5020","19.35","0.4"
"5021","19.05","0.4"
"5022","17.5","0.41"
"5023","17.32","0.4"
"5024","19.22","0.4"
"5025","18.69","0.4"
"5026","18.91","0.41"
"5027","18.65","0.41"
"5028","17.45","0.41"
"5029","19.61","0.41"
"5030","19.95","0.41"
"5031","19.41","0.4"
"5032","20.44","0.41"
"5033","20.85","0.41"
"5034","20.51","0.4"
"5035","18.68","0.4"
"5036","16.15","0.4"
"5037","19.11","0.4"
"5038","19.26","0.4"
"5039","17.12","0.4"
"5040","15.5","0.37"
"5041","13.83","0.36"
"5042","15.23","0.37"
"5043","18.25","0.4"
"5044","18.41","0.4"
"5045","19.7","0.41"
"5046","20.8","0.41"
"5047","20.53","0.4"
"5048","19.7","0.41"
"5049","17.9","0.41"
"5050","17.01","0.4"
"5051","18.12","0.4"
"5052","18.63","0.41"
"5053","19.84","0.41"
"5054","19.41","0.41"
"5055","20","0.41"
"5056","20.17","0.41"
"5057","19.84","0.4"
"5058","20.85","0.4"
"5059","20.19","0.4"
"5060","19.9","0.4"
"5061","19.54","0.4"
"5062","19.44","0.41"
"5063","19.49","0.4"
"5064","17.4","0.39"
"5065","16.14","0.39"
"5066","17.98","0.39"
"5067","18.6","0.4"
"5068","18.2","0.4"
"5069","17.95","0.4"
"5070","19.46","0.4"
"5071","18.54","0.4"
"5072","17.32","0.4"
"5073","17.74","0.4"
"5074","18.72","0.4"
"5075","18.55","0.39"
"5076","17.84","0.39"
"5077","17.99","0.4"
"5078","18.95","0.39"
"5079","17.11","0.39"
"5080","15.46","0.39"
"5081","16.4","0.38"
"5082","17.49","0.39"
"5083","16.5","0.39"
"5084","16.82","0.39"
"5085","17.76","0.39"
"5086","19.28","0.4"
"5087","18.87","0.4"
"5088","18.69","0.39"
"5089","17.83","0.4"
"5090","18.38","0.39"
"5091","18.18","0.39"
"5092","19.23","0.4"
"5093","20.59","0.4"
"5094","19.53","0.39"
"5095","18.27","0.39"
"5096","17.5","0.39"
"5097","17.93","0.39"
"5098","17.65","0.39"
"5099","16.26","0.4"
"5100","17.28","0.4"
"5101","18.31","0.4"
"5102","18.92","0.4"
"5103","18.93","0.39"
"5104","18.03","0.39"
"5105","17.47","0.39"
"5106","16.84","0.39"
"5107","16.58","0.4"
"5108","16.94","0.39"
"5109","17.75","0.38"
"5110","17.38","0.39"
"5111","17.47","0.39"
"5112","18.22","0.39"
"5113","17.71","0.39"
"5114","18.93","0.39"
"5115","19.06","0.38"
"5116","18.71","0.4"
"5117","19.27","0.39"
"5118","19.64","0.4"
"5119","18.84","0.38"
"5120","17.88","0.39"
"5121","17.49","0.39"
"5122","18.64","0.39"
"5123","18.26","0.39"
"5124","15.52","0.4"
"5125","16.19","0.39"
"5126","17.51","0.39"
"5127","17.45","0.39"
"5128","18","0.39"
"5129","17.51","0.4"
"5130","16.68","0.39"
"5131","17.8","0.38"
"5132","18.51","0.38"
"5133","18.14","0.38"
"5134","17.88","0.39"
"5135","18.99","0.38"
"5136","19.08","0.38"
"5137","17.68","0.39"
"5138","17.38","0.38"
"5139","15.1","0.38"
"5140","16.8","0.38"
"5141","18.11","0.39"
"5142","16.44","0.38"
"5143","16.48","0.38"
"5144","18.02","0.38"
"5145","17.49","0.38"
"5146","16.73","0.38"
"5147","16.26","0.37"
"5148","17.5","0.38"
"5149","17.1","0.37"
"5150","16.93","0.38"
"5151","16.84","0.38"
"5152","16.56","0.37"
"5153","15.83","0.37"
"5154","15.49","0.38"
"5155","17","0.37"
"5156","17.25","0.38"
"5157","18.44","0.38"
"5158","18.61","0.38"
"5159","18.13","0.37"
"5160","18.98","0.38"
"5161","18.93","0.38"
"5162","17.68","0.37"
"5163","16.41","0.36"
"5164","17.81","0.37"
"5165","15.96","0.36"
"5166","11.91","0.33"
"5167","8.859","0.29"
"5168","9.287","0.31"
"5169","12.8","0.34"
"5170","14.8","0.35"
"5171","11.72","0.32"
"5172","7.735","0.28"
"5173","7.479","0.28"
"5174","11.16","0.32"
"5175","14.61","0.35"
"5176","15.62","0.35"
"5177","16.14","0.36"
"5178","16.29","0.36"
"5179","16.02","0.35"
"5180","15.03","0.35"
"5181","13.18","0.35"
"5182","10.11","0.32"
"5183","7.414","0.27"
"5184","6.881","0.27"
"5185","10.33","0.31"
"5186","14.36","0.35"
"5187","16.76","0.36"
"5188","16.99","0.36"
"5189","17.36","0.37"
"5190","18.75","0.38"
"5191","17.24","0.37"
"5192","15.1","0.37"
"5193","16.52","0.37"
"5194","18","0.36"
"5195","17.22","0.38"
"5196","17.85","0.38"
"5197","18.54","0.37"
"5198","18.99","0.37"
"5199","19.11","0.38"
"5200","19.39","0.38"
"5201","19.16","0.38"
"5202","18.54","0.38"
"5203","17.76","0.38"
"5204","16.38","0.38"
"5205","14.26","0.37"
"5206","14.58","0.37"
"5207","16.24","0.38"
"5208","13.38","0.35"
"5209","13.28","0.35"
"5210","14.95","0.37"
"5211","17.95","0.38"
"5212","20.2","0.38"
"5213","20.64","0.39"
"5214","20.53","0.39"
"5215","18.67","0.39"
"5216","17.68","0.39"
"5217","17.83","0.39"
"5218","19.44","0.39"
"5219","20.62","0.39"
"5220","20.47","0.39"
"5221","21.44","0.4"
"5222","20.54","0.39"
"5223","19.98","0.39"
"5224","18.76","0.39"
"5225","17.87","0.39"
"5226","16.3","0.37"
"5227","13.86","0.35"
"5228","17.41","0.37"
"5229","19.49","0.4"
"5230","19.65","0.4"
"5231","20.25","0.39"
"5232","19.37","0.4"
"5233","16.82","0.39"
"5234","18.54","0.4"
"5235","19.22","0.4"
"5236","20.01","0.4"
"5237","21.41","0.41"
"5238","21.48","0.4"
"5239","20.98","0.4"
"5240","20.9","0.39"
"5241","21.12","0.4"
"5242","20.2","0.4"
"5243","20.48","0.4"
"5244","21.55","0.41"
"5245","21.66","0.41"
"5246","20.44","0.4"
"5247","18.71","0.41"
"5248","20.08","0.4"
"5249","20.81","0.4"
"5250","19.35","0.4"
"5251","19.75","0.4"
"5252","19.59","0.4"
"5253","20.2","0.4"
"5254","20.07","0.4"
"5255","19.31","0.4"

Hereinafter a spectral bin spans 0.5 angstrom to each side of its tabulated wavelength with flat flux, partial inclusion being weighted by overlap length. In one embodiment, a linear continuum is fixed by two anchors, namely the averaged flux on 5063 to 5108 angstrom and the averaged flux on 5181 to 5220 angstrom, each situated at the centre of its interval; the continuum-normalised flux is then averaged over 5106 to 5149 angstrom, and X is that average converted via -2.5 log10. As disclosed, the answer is -0.01 mag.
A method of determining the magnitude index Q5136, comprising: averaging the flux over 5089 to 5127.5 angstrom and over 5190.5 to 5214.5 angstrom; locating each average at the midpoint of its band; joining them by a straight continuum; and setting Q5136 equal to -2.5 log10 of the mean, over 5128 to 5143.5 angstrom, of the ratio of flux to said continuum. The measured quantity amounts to 0.02 mag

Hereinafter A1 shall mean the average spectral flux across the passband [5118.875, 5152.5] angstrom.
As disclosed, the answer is 17.4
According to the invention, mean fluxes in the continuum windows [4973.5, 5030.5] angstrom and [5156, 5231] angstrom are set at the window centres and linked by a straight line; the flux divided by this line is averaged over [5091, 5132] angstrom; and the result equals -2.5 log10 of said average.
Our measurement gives -0.04 mag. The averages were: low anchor 18.6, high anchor 16.2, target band 18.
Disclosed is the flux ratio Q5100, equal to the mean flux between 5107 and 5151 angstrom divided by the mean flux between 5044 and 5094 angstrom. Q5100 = 0.9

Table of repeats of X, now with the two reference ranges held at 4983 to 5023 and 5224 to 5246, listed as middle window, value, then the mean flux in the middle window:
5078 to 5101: 0.05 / 17.9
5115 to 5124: 0.03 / 18.4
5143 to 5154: 0.13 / 16.8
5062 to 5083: 0.05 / 17.9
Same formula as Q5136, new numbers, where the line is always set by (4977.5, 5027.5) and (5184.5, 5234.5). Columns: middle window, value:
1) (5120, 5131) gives 0.04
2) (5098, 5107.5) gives 0.03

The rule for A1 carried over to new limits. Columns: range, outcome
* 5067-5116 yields 18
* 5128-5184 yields 15.6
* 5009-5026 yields 18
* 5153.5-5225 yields 16.1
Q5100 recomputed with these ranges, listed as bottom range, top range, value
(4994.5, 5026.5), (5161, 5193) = 0.75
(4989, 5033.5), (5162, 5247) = 0.91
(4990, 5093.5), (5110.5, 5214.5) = 0.89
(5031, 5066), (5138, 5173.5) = 0.84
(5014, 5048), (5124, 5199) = 0.86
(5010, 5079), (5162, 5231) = 0.87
